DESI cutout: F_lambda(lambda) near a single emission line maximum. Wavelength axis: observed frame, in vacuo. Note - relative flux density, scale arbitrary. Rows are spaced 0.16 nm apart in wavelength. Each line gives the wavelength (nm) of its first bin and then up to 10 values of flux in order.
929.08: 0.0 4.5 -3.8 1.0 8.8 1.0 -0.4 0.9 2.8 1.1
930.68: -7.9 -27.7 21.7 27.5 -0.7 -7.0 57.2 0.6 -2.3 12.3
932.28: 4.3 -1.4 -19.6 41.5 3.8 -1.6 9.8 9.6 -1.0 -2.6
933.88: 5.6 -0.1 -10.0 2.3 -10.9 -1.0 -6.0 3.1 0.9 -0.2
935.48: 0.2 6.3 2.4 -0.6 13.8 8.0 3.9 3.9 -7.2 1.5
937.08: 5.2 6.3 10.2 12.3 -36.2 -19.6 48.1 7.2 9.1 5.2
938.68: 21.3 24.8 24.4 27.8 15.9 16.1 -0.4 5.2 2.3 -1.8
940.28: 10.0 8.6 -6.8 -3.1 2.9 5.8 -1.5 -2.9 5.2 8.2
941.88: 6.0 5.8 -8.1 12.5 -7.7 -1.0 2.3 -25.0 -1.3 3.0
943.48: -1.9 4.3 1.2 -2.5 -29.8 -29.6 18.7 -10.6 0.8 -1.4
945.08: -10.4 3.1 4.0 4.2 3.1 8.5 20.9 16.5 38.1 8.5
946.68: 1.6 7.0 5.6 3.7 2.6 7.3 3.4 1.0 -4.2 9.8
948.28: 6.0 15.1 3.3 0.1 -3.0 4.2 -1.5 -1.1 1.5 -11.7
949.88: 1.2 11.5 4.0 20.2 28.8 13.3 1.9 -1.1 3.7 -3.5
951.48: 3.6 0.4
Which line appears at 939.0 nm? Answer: [O II]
